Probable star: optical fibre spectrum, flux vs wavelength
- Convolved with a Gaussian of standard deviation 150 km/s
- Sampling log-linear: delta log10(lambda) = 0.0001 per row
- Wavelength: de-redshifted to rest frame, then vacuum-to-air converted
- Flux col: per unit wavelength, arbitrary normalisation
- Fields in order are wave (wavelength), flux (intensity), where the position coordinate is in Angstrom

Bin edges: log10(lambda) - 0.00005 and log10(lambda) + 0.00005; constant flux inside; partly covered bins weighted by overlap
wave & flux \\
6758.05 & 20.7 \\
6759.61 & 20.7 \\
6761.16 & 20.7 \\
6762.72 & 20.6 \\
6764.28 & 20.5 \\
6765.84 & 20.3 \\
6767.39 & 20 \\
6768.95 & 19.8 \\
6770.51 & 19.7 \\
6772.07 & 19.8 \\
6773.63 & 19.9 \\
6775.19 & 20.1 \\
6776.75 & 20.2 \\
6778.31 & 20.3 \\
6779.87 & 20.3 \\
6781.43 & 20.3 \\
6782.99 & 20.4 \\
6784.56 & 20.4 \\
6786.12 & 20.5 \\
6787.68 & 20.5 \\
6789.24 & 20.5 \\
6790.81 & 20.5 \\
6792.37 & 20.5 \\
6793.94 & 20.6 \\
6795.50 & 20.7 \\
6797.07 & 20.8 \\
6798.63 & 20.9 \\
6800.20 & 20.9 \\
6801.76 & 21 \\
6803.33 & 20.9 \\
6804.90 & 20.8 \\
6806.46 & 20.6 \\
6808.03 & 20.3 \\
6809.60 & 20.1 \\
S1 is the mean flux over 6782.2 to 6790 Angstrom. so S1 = 20.5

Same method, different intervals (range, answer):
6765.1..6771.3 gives 20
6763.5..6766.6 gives 20.4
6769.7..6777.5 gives 19.9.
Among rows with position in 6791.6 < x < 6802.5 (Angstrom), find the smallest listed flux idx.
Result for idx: 20.5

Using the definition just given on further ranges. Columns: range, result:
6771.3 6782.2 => 19.8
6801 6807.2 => 20.6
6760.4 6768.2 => 20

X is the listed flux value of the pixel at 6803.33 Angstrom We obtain 20.9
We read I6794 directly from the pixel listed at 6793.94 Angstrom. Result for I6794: 20.6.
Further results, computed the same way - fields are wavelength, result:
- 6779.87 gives 20.3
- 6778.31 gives 20.3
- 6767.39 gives 20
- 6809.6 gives 20.1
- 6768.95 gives 19.8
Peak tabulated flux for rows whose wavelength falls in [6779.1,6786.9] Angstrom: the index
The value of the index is 20.5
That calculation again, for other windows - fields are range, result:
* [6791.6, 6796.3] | 20.7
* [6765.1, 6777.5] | 20.3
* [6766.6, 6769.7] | 20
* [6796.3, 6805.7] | 21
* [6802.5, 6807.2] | 20.9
